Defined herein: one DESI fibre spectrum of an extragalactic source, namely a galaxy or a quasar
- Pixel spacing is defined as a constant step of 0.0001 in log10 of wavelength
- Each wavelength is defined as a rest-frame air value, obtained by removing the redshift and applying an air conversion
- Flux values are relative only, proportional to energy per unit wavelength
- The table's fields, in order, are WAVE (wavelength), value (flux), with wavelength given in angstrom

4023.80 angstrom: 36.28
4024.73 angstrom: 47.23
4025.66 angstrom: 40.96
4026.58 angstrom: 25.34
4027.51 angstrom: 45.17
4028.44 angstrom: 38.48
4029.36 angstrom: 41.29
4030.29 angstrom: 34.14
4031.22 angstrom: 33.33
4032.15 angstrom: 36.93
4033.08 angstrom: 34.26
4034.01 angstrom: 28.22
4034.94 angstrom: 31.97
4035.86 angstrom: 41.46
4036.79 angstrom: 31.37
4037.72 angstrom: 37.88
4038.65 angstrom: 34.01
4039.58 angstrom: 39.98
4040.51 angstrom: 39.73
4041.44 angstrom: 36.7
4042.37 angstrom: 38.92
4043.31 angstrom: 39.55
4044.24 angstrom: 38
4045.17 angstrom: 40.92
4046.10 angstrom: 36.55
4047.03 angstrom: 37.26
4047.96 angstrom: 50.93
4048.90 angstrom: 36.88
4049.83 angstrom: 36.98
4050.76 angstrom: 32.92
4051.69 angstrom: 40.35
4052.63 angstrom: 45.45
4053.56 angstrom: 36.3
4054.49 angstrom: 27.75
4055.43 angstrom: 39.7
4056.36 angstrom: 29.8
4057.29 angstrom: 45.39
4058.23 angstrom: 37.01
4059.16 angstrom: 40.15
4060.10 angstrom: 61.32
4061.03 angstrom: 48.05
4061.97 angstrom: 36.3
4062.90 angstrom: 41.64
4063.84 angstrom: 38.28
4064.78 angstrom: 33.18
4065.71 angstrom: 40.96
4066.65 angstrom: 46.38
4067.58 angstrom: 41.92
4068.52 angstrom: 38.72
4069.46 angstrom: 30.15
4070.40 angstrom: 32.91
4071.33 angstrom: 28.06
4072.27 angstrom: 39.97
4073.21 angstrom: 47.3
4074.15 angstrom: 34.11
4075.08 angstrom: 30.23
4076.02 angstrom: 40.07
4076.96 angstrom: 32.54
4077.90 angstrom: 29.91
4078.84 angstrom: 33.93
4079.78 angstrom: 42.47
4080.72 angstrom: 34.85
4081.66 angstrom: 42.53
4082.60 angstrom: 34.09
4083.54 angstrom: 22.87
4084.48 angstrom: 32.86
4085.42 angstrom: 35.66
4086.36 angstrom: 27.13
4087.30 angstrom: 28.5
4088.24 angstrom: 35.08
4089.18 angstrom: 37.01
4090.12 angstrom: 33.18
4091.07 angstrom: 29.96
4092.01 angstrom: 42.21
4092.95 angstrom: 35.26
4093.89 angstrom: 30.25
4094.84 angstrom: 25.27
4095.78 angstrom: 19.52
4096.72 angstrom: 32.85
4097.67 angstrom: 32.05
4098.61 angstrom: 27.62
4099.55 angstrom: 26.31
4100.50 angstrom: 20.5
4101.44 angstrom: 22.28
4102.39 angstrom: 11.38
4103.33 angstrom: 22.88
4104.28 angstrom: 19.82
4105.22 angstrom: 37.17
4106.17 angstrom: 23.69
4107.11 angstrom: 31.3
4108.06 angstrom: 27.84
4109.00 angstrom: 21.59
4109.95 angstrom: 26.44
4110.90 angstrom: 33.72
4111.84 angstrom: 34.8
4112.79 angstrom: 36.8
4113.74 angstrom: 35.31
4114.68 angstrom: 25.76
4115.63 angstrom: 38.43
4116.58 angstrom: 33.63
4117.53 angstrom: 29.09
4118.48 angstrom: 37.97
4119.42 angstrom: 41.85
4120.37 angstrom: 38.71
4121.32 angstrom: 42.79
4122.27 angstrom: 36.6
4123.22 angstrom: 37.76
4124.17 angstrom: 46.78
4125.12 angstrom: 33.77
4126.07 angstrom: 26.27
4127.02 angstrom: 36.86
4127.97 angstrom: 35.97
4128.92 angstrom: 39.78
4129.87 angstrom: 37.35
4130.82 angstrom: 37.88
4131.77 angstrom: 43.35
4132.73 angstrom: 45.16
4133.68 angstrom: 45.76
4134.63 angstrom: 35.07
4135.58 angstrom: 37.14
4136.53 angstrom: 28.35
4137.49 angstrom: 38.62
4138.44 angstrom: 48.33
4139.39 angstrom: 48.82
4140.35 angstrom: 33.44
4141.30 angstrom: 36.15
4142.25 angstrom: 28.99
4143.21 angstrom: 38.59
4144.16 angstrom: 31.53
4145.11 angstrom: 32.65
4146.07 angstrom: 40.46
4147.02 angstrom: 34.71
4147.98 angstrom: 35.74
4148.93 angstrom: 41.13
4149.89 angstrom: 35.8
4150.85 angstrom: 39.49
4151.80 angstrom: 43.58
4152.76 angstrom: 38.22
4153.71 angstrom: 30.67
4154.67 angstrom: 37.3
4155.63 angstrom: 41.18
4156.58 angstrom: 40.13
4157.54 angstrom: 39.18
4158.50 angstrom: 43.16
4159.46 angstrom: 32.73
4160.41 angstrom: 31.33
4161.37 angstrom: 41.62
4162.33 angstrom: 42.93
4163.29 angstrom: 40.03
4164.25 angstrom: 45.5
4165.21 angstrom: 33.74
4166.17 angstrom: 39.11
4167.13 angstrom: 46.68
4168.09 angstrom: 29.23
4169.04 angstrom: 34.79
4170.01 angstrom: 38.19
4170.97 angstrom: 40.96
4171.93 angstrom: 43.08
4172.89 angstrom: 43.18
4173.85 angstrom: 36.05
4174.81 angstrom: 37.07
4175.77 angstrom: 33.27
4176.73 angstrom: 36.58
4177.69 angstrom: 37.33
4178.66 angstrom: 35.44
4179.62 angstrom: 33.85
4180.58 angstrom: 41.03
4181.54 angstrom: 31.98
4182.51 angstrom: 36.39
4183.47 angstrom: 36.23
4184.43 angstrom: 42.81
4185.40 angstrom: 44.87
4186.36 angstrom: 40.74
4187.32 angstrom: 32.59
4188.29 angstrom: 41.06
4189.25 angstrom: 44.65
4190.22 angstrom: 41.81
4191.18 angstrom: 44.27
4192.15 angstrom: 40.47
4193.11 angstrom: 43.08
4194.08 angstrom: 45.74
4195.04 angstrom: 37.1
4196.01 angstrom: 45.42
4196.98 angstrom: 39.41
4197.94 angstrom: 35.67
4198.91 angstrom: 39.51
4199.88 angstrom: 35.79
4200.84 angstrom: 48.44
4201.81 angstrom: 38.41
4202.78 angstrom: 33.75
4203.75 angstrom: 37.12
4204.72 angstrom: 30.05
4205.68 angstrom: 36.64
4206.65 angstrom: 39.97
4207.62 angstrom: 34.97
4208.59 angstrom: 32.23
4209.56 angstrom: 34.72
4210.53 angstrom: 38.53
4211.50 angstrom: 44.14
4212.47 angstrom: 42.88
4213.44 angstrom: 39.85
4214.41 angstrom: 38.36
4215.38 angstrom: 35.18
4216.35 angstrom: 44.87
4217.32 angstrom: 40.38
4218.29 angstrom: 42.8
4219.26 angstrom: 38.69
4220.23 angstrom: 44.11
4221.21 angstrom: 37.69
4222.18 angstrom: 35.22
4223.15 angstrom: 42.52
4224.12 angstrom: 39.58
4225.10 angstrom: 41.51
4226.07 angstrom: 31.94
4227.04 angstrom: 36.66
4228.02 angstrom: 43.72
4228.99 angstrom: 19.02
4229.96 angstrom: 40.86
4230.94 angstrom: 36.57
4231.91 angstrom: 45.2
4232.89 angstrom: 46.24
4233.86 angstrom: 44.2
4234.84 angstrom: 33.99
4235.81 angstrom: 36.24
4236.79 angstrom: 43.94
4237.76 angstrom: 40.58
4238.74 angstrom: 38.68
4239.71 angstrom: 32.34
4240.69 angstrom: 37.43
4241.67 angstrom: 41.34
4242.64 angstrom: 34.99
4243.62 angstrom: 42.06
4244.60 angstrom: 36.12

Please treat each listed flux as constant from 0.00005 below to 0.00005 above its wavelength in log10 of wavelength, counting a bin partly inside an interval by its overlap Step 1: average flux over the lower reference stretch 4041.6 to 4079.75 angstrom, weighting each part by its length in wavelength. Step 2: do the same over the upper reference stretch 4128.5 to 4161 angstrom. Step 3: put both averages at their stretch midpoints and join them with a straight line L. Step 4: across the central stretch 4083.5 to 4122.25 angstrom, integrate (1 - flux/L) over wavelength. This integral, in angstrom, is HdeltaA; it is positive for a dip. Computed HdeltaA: 7.7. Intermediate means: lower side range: 38.4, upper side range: 38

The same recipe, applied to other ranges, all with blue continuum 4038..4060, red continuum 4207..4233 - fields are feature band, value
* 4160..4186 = 0.28 angstrom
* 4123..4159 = 0.63 angstrom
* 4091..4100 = 1.99 angstrom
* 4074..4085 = 1.27 angstrom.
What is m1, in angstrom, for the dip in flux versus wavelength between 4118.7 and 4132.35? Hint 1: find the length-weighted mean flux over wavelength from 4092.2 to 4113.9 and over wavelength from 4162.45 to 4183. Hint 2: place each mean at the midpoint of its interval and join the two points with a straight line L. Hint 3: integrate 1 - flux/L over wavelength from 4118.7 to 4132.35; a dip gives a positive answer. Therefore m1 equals -3.2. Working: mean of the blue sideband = 27.7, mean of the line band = 38.3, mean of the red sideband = 37.9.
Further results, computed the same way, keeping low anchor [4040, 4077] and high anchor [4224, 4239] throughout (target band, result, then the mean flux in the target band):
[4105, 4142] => 2.6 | 36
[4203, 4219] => 0.2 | 38.2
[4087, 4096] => 1.6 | 32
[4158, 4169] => 0.0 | 38.6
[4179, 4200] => -0.6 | 39.8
